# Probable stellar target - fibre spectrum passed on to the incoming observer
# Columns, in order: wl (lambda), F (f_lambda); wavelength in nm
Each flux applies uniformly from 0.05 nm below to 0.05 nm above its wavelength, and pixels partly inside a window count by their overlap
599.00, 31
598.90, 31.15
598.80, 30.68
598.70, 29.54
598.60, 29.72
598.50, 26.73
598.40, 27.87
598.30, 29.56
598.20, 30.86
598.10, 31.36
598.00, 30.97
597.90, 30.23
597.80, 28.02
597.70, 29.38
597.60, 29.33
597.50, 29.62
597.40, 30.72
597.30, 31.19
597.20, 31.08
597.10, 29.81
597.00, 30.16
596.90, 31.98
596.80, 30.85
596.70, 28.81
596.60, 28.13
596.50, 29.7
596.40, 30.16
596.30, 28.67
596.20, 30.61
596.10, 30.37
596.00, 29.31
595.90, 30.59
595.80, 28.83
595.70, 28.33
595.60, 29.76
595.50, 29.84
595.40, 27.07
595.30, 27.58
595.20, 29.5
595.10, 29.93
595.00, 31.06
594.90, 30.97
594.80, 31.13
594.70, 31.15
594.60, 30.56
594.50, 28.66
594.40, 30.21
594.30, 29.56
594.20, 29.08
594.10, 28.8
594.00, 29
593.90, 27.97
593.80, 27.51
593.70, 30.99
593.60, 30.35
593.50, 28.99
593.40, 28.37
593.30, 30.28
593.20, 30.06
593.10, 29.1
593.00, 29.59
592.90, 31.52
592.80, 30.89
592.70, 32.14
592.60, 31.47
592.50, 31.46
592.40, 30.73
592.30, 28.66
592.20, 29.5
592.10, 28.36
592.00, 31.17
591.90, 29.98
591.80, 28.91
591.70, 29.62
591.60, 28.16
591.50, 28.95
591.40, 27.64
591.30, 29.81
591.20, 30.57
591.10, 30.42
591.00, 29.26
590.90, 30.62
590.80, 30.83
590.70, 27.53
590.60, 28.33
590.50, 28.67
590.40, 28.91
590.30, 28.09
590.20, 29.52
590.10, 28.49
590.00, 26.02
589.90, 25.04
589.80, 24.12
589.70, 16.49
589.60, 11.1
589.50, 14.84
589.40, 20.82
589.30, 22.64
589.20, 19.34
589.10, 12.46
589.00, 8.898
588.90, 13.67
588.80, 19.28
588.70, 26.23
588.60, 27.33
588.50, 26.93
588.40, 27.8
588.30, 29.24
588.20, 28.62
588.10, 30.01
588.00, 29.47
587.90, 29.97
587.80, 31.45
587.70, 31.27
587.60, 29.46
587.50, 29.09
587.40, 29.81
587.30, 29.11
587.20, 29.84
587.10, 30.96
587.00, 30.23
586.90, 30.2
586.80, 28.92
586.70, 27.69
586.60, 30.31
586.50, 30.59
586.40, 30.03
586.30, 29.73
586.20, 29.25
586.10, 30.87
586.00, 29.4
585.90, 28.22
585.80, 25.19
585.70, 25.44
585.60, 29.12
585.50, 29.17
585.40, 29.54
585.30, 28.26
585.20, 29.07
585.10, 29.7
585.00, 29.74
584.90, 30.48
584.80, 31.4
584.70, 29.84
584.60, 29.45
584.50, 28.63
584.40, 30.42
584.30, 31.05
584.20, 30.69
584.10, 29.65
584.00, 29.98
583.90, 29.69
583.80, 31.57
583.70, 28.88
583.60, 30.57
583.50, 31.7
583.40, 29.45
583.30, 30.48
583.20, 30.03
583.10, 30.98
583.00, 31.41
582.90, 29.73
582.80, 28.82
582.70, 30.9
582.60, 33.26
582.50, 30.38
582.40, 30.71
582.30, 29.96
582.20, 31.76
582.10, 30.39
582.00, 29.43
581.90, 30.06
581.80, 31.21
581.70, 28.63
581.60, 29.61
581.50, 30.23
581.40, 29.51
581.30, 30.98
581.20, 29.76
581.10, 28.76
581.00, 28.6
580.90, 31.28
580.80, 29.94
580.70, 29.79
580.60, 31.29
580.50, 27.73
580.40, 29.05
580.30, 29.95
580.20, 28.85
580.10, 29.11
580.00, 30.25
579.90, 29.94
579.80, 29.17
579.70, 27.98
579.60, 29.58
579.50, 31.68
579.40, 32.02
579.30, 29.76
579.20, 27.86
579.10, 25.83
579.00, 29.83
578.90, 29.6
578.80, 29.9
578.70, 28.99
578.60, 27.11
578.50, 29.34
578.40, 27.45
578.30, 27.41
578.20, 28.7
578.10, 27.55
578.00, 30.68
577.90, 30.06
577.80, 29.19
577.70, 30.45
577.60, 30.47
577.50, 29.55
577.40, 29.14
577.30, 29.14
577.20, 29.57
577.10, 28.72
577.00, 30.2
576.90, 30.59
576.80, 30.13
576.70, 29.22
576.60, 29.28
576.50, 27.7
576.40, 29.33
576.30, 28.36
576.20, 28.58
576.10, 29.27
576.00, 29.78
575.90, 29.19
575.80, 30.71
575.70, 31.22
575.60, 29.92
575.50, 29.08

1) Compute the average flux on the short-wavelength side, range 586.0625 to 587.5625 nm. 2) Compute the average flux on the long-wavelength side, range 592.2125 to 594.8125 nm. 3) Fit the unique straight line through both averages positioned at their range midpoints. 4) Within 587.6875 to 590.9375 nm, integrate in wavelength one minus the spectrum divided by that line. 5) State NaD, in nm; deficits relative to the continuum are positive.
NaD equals 0.57 nm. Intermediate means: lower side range 29.8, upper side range 29.9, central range 24.6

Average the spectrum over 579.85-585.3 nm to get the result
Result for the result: 30.1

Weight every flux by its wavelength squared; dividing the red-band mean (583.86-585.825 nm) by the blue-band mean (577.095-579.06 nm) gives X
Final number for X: 1.03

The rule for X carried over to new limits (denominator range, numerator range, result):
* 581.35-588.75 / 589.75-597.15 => 1.02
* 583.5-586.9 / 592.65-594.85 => 1.04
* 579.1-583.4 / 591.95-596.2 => 1.04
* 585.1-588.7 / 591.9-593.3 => 1.06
